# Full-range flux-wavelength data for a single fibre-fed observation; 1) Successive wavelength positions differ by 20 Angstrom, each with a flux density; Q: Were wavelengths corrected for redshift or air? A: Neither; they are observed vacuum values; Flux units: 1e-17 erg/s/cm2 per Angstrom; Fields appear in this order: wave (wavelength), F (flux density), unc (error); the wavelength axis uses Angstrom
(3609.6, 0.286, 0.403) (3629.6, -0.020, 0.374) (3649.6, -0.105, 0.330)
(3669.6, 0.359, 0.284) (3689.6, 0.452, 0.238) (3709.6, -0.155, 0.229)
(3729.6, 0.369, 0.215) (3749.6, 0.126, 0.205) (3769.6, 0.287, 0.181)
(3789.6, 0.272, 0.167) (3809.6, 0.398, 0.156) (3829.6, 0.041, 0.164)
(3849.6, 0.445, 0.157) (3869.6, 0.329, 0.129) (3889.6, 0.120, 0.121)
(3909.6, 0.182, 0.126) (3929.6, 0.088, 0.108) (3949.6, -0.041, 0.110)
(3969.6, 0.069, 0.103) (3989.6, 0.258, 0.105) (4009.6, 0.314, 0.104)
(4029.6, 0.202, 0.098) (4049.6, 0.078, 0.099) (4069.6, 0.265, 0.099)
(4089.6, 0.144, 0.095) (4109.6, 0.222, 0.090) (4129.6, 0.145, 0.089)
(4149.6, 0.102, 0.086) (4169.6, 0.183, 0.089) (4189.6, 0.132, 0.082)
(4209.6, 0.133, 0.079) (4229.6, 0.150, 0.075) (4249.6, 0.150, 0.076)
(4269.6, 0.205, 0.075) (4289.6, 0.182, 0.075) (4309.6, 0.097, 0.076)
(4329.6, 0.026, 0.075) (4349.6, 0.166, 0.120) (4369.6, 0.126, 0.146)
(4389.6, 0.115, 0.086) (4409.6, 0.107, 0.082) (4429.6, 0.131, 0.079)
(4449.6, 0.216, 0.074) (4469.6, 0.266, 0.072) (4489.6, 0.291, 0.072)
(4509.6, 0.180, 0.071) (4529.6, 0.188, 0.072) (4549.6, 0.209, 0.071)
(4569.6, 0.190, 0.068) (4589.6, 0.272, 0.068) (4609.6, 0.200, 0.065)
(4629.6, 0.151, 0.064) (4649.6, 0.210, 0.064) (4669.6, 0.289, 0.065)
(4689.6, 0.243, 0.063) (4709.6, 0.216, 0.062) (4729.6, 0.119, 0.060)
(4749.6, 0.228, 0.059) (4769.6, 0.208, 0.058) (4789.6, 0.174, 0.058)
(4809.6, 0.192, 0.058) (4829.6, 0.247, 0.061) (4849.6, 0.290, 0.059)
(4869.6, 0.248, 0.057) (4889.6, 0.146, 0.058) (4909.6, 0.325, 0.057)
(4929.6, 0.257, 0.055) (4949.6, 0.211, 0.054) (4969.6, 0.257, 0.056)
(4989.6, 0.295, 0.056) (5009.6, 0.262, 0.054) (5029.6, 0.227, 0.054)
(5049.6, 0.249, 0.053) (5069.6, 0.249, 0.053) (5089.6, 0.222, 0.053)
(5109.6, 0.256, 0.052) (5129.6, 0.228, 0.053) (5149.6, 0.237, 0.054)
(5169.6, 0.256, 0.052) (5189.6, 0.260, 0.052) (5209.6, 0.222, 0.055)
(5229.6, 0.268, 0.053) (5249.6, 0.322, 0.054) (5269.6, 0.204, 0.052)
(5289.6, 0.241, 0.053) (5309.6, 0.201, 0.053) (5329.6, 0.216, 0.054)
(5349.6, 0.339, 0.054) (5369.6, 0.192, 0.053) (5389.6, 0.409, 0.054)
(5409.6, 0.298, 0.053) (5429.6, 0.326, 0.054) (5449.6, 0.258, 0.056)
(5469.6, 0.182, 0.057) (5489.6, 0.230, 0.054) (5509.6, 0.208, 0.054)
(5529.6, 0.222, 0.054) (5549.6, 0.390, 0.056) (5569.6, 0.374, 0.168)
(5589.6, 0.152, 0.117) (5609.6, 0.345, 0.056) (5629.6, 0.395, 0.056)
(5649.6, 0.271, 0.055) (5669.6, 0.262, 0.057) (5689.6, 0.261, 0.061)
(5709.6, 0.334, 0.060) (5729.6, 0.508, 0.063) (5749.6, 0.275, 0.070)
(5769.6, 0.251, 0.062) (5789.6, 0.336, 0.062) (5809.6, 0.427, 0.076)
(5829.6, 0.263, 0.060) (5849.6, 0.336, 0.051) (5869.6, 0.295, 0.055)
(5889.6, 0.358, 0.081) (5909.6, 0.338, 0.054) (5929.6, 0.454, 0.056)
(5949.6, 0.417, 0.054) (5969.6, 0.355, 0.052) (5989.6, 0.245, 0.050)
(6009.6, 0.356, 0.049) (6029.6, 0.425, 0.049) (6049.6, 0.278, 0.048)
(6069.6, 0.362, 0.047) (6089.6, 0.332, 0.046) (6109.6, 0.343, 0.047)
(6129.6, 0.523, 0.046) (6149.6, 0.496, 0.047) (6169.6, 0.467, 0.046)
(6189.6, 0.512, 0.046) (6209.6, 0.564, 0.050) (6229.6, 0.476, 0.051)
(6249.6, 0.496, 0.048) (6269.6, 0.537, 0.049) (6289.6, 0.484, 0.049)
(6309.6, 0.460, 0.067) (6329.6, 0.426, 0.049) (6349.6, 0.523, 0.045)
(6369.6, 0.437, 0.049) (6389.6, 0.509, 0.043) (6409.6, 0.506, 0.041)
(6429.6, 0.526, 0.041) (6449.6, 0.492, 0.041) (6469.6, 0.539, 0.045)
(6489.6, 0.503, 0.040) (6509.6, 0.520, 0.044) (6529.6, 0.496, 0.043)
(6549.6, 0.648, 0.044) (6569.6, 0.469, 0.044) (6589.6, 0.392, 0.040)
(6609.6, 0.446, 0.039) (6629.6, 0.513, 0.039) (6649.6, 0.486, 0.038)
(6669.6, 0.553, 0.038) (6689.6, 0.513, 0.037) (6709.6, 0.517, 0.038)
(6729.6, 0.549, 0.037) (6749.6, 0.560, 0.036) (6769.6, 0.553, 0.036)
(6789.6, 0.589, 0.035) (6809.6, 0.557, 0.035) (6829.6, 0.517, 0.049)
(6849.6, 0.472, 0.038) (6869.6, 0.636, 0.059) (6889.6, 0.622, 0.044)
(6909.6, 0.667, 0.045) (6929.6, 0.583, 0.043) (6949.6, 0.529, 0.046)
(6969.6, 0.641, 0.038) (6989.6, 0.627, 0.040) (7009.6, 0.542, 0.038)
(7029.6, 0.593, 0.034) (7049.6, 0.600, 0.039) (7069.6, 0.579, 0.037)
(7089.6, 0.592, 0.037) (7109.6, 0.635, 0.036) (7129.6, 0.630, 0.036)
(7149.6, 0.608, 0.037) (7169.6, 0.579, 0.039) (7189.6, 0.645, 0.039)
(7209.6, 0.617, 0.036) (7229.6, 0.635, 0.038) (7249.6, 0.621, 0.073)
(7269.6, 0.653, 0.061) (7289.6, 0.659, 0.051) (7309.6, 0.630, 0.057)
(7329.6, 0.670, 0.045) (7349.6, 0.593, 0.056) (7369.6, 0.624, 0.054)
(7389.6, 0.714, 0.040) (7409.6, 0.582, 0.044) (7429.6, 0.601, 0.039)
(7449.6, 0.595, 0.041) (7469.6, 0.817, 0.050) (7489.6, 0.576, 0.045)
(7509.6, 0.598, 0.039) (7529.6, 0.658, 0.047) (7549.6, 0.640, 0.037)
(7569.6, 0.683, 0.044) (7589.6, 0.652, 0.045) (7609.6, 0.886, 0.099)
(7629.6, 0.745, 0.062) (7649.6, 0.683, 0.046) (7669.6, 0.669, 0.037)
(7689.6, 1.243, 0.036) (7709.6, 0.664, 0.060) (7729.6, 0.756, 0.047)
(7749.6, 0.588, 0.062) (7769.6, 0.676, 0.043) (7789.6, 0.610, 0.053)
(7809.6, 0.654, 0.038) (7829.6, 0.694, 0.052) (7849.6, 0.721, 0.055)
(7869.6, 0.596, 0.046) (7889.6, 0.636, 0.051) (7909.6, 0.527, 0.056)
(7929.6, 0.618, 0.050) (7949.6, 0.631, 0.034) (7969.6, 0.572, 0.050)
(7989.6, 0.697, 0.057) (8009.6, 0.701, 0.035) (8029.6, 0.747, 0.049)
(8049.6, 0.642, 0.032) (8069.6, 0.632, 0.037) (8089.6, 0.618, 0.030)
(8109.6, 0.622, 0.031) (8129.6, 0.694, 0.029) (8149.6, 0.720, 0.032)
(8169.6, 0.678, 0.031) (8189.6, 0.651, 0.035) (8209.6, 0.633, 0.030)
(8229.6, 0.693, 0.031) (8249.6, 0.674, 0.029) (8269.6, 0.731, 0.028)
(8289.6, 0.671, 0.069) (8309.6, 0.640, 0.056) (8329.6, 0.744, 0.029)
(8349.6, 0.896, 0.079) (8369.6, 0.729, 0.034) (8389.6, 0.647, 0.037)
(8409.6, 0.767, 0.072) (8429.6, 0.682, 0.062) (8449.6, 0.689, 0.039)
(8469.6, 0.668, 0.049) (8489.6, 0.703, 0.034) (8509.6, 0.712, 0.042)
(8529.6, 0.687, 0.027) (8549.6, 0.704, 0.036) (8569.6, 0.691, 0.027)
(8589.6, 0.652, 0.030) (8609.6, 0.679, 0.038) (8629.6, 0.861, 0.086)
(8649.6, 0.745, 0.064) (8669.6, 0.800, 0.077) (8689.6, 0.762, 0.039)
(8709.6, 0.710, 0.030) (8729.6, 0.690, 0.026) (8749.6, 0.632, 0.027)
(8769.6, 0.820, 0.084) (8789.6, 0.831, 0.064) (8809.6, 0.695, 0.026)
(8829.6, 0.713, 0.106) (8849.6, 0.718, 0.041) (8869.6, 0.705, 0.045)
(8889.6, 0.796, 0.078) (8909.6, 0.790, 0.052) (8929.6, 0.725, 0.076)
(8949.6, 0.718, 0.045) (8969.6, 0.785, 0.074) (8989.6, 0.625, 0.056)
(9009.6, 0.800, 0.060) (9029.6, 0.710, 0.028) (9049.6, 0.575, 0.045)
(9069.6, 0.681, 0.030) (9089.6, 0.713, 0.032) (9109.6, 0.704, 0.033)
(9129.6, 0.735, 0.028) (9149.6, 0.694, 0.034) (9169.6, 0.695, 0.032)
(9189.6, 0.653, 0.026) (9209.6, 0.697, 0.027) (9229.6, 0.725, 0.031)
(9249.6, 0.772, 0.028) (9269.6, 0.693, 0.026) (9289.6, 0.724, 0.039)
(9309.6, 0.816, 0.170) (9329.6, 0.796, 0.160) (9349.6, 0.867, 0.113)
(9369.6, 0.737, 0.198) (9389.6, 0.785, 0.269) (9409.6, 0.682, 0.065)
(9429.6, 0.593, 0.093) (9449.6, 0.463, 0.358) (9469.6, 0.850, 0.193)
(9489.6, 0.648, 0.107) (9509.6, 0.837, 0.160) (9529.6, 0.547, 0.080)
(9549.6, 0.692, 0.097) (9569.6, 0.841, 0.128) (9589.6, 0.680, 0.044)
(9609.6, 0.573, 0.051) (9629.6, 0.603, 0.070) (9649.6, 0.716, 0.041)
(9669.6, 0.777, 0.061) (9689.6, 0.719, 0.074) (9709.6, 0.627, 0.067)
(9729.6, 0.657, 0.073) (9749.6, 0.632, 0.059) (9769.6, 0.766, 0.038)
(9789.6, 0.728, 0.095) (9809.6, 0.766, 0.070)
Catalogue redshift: 0.54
